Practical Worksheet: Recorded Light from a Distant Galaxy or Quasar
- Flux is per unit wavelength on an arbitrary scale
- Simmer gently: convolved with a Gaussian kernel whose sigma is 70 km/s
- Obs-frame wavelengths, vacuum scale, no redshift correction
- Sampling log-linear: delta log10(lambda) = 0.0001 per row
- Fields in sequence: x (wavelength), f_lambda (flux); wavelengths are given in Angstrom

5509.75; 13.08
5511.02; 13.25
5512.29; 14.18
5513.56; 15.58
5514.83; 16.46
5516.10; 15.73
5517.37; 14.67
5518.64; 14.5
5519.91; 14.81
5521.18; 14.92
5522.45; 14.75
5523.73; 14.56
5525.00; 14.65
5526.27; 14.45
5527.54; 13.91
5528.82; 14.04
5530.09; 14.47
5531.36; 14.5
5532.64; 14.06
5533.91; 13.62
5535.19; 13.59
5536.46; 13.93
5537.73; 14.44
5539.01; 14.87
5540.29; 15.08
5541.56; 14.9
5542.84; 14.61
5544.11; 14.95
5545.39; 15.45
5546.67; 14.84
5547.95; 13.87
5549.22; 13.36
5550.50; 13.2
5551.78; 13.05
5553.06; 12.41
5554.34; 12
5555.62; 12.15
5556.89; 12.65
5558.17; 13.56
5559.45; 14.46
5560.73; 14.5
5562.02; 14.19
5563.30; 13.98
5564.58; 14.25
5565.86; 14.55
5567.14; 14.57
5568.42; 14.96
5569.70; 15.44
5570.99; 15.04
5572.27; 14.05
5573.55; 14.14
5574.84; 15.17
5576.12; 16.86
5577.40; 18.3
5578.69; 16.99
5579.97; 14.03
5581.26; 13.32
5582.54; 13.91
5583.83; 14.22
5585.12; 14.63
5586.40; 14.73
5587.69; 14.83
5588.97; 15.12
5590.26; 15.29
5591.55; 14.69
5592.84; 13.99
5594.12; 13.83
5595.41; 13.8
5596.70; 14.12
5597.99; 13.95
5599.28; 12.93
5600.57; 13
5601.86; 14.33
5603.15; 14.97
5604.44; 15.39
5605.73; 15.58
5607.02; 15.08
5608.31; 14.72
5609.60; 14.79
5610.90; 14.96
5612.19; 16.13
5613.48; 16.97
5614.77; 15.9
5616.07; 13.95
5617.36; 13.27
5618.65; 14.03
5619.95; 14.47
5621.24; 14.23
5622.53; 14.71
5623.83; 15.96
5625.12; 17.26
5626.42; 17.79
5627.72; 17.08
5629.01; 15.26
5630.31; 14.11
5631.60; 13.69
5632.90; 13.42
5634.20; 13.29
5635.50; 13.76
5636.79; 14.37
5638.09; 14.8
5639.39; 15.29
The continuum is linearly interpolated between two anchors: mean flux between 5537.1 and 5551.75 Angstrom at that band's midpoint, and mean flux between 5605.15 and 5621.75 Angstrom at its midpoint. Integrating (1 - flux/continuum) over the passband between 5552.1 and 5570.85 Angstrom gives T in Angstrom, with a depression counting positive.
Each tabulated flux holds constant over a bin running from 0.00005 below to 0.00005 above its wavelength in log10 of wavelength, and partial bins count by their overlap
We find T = 0.91 Angstrom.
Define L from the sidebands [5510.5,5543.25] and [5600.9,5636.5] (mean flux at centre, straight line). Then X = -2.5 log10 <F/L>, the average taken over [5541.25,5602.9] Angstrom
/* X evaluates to 0.034 mag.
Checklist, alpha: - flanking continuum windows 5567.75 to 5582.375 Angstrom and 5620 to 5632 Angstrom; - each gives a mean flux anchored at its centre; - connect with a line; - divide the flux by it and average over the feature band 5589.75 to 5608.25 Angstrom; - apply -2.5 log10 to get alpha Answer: 0.08 mag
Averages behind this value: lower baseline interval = 15.3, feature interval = 14.4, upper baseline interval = 15.6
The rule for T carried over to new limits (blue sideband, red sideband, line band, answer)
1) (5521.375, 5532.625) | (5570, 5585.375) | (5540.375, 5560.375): 1.31 Angstrom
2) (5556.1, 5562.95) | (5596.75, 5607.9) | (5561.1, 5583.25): -1.45 Angstrom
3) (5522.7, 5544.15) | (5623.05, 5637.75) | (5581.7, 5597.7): 0.41 Angstrom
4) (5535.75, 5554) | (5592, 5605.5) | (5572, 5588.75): -1.09 Angstrom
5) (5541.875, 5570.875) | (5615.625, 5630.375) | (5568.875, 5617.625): -0.47 Angstrom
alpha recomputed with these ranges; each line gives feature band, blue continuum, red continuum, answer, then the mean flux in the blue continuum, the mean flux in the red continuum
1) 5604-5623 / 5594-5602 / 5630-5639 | -0.09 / 13.7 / 14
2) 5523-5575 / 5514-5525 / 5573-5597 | 0.06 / 15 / 14.9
